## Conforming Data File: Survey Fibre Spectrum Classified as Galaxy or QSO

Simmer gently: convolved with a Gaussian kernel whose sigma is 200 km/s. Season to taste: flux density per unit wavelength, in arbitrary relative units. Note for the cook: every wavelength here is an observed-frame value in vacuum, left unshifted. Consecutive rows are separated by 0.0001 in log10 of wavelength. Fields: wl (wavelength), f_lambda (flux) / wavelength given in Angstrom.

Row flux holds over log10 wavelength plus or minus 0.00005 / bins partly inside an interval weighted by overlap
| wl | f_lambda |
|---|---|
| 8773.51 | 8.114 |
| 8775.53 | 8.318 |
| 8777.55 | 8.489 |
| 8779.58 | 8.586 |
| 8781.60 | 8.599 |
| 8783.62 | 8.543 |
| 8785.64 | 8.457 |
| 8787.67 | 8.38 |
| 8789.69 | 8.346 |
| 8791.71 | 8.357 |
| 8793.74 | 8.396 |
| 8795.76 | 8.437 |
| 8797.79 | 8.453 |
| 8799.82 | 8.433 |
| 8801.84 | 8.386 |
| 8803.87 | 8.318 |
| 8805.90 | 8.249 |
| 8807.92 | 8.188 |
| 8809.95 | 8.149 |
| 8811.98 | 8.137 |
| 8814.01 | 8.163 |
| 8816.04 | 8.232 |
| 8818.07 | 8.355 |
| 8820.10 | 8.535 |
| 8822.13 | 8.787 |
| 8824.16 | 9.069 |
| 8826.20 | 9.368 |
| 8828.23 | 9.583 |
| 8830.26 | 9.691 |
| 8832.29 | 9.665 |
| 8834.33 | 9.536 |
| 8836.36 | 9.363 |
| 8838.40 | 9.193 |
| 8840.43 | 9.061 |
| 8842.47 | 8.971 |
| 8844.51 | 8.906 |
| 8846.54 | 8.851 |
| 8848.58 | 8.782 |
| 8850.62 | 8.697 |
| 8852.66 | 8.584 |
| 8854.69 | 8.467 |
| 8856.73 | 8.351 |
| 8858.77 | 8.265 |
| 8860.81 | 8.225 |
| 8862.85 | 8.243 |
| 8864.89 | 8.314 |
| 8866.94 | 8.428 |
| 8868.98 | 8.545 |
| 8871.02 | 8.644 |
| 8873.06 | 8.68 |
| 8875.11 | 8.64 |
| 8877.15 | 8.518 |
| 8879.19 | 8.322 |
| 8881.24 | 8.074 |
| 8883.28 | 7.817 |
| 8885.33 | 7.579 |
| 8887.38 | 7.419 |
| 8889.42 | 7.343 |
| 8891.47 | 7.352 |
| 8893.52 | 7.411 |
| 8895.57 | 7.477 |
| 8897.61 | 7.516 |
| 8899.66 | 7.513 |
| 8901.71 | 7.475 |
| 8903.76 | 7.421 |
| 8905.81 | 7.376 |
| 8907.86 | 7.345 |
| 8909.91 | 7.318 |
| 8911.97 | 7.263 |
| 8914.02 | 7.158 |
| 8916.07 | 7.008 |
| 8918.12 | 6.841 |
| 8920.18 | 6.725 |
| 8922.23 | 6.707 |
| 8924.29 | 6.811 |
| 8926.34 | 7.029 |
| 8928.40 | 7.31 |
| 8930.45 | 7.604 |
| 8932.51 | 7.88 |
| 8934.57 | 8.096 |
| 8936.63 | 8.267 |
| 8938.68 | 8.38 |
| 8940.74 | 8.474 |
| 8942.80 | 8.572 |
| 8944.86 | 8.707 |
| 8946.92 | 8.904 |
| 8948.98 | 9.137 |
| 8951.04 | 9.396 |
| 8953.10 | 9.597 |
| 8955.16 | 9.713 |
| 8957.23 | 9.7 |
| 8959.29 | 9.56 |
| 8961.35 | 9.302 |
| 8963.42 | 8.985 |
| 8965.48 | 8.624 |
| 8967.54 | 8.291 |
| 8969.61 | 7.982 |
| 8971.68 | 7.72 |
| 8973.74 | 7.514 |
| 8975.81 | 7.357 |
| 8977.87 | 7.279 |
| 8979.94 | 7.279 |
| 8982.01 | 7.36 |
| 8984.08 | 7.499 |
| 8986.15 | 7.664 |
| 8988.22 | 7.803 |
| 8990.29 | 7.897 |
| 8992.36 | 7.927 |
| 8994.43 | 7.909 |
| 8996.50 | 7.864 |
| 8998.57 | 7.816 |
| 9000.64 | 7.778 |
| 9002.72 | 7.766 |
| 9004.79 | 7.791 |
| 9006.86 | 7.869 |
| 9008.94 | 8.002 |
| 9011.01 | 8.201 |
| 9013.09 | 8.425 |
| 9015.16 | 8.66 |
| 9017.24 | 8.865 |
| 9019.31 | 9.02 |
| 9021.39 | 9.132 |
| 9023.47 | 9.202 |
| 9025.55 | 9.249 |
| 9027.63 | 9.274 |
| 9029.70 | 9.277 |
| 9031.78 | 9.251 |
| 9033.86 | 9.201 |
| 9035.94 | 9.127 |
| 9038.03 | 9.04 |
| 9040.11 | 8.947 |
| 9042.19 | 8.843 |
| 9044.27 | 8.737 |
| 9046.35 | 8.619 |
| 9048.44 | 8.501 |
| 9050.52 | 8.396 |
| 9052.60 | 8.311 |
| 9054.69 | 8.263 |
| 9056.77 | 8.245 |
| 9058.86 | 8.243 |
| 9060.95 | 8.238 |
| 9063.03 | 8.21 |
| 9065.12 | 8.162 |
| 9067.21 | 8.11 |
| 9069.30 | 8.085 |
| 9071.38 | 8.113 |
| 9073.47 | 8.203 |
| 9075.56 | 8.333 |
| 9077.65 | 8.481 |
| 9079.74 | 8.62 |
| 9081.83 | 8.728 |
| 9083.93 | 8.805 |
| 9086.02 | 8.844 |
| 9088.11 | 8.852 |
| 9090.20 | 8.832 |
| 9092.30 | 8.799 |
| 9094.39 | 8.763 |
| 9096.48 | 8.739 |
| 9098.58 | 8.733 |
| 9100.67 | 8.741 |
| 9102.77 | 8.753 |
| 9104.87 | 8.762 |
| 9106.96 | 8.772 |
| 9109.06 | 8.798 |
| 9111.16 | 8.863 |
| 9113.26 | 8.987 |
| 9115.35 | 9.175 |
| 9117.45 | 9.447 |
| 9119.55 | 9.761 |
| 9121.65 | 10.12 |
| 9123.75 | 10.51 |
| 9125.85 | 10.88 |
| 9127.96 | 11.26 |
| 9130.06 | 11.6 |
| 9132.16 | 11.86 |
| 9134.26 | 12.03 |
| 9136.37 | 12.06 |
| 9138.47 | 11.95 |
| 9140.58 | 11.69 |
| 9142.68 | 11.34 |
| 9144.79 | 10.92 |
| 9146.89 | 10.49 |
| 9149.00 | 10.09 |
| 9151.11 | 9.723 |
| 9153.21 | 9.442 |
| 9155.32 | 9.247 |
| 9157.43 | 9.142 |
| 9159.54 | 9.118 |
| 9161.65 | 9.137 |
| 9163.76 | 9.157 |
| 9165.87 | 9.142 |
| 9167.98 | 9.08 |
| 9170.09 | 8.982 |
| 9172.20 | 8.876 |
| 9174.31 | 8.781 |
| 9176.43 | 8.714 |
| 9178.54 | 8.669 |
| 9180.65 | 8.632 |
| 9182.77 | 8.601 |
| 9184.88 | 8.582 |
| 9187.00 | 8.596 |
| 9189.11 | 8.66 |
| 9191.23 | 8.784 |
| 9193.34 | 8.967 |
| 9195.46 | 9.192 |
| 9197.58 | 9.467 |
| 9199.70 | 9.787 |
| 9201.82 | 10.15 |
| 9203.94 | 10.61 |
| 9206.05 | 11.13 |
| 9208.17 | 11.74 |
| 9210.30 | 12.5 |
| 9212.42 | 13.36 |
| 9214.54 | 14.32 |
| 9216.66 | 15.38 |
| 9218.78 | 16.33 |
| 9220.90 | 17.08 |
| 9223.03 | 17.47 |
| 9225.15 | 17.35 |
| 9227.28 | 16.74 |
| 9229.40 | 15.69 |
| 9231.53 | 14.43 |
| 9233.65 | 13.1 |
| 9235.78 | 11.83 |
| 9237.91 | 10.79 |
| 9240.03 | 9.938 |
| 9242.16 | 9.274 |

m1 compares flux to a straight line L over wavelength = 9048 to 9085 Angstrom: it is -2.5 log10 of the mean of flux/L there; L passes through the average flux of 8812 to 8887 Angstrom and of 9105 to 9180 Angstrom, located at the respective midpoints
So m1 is 0.15 mag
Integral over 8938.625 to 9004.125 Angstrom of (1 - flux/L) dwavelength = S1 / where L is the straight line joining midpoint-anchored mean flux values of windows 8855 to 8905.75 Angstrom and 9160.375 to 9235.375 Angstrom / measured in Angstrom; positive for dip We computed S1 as 4.6 Angstrom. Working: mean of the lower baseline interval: 7.98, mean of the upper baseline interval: 11.4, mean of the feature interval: 8.3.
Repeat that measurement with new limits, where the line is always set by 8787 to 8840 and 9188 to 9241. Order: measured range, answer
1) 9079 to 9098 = 4.3 Angstrom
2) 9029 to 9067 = 8.1 Angstrom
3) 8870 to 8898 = 4.3 Angstrom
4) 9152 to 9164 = 2.8 Angstrom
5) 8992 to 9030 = 7.9 Angstrom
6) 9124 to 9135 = 0.3 Angstrom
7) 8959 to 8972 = 2.0 Angstrom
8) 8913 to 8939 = 6.5 Angstrom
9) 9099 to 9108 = 2.2 Angstrom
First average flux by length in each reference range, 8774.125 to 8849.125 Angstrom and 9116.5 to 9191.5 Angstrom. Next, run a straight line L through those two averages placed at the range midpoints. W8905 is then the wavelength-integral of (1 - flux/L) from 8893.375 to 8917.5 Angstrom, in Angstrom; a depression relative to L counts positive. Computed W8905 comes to 4.5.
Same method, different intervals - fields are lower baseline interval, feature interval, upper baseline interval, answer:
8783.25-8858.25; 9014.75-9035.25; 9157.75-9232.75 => 1.92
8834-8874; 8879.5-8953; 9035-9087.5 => 7.84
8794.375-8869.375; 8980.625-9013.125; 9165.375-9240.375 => 6.86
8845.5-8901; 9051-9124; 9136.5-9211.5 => 4.49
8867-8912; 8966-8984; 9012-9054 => 1.77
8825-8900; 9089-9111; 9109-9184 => 2.05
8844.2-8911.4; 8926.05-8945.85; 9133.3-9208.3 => 0.73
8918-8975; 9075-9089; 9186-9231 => 2.44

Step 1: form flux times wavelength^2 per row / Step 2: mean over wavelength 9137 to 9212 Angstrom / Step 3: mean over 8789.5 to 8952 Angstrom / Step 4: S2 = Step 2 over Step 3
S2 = 1.27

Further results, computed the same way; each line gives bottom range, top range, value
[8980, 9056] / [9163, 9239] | 1.41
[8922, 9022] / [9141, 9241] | 1.42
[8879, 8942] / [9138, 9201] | 1.33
